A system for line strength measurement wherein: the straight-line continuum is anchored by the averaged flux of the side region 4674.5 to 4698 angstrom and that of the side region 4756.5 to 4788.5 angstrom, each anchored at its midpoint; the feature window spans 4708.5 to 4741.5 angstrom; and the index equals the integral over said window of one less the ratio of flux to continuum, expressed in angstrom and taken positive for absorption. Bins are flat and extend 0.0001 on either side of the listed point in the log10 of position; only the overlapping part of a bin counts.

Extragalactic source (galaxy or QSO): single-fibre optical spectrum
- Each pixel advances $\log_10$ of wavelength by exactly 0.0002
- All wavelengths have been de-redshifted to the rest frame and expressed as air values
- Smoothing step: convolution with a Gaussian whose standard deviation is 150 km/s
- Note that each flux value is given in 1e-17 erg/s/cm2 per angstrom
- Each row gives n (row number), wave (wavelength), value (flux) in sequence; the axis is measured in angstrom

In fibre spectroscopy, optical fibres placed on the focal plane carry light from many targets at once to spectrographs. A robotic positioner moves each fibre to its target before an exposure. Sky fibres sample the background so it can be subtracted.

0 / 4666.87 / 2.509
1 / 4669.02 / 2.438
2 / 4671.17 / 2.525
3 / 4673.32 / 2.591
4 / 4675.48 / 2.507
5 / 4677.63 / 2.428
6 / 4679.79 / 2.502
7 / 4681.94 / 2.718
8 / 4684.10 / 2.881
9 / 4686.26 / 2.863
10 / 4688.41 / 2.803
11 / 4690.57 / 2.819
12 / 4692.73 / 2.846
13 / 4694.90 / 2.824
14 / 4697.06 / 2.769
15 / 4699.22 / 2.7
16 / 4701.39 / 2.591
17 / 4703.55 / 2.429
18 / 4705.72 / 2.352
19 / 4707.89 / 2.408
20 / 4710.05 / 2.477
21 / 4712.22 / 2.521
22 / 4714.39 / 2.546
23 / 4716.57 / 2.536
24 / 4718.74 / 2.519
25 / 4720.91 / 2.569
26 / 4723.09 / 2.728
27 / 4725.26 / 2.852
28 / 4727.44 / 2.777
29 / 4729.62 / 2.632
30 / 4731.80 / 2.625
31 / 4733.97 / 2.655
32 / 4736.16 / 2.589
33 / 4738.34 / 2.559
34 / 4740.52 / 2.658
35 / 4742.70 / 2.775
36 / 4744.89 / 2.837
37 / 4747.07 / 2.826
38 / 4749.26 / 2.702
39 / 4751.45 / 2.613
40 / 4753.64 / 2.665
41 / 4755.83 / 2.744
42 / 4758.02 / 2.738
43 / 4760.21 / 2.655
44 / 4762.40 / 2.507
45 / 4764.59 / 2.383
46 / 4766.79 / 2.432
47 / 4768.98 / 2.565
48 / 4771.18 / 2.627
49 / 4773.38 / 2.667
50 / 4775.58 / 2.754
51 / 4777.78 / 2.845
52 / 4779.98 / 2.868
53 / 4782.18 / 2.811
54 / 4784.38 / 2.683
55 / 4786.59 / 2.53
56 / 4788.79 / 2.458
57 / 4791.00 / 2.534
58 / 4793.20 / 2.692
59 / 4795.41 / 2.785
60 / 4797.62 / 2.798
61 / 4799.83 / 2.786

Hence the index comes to 0.9 angstrom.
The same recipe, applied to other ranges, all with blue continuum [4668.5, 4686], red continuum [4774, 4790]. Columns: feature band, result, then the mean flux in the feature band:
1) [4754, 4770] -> 0.62 angstrom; 2.58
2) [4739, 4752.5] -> -0.33 angstrom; 2.73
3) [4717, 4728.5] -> -0.17 angstrom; 2.68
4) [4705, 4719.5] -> 0.81 angstrom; 2.48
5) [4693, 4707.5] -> 0.01 angstrom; 2.61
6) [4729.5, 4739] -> 0.14 angstrom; 2.61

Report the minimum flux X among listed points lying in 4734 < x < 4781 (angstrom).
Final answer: 2.383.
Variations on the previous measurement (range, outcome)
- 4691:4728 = 2.352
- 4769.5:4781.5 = 2.627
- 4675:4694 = 2.428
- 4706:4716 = 2.408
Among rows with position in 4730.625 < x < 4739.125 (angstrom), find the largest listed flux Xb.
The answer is 2.655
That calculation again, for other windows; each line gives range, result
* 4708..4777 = 2.852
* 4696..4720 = 2.769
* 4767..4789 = 2.868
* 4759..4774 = 2.667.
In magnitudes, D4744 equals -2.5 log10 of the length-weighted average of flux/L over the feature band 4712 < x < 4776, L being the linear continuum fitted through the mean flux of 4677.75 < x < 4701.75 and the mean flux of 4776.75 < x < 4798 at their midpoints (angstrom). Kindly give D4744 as 0.03 mag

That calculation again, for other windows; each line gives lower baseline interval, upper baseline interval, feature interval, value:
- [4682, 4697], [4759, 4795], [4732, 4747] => 0.01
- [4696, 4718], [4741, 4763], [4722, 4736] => -0.03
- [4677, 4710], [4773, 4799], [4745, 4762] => -0.01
